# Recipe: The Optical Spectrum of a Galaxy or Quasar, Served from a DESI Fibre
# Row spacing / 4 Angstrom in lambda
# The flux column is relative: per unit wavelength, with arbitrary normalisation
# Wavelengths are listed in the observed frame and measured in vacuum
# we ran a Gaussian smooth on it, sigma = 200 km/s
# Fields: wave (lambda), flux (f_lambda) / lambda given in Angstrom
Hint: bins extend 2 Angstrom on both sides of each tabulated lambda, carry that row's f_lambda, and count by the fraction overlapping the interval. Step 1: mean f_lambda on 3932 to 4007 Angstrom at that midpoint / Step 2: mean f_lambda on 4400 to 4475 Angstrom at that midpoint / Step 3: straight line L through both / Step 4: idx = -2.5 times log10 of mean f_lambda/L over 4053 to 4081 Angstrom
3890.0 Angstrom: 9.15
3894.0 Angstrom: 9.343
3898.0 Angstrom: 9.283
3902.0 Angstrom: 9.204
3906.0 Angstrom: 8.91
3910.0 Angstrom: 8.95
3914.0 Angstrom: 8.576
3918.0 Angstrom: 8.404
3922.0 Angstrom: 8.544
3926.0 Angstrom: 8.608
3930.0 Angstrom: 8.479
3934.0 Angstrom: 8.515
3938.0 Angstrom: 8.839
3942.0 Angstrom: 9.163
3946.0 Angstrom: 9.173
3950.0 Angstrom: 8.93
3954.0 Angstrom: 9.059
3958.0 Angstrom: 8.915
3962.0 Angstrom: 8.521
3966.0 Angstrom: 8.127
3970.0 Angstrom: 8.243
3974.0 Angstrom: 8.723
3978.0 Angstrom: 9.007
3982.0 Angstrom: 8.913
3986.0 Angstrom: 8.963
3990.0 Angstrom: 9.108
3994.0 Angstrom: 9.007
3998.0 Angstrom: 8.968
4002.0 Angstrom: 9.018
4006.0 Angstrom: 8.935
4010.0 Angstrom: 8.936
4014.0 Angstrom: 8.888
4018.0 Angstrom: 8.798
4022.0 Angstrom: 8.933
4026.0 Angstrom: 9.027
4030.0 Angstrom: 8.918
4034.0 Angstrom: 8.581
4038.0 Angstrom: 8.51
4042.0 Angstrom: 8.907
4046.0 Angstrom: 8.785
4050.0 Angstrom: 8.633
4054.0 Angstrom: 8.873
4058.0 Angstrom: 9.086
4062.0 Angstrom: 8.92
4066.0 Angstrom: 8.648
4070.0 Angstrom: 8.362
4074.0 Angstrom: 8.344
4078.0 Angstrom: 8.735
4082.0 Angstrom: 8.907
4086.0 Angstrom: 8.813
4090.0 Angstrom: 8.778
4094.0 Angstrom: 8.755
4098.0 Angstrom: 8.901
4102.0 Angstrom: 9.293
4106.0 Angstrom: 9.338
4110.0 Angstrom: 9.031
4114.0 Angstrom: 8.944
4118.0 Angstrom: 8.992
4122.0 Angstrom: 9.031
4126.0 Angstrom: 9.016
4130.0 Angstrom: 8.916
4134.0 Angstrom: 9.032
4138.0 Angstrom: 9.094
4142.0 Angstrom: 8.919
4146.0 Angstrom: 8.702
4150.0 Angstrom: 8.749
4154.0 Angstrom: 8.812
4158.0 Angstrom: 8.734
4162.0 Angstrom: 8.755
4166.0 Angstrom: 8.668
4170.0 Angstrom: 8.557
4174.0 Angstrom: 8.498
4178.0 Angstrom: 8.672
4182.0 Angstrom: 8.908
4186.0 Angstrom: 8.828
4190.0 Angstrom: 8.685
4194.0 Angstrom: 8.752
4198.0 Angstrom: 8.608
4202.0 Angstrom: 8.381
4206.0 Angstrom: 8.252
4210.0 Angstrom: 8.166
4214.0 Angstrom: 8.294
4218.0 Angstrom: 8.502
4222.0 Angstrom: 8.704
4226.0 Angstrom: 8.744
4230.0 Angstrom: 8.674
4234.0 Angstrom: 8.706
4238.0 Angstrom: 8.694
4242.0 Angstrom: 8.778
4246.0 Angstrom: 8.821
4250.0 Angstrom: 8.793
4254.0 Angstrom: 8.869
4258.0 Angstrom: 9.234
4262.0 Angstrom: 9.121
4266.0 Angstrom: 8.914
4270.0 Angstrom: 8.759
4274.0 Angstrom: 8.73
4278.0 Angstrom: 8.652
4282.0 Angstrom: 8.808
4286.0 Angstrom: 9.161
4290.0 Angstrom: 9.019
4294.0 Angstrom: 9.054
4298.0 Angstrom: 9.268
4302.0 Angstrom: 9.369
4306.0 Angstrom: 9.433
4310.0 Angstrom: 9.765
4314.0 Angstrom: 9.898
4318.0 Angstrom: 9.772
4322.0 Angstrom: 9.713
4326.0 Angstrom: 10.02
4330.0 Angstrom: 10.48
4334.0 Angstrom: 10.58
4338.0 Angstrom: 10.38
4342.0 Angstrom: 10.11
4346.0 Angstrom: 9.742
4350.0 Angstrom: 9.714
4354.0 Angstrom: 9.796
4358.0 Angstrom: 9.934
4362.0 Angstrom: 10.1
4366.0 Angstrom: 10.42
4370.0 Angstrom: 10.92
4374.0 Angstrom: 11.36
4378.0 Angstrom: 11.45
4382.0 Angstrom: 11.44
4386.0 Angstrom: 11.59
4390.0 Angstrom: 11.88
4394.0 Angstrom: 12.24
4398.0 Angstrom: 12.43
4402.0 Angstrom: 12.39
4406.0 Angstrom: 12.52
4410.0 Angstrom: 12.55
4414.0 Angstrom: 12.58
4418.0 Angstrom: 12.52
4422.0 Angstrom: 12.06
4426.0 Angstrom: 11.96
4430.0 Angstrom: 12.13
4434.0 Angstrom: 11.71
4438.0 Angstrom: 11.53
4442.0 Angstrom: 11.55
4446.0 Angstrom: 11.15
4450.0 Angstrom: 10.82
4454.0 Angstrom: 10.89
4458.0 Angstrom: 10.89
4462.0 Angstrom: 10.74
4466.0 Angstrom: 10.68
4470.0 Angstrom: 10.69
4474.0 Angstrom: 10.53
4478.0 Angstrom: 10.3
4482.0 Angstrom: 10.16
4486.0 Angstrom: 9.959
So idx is 0.08 mag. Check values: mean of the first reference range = 8.85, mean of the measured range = 8.71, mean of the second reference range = 11.6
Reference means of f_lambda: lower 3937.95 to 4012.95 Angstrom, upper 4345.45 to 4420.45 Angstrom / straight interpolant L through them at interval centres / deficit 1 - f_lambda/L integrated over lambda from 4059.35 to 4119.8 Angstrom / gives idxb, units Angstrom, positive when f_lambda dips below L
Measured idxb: 4.6 Angstrom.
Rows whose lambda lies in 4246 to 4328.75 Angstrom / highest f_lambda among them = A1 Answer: 10.02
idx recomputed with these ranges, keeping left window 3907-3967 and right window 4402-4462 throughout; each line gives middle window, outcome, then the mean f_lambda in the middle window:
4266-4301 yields 0.21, 8.94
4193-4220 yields 0.23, 8.41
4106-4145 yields 0.10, 9.01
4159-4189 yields 0.17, 8.7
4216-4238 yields 0.21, 8.67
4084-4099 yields 0.10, 8.81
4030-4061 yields 0.07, 8.78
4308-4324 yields 0.13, 9.79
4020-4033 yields 0.04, 8.93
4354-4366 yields 0.13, 10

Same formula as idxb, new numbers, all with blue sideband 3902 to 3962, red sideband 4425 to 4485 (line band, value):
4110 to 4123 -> 0.8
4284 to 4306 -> 2.4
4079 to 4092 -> 0.9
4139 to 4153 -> 1.3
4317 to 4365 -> 2.2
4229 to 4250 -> 2.8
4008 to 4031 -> 0.6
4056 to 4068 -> 0.6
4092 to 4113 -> 1.0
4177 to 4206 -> 3.6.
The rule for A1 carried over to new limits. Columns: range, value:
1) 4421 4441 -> 12.13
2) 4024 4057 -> 9.027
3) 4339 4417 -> 12.58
